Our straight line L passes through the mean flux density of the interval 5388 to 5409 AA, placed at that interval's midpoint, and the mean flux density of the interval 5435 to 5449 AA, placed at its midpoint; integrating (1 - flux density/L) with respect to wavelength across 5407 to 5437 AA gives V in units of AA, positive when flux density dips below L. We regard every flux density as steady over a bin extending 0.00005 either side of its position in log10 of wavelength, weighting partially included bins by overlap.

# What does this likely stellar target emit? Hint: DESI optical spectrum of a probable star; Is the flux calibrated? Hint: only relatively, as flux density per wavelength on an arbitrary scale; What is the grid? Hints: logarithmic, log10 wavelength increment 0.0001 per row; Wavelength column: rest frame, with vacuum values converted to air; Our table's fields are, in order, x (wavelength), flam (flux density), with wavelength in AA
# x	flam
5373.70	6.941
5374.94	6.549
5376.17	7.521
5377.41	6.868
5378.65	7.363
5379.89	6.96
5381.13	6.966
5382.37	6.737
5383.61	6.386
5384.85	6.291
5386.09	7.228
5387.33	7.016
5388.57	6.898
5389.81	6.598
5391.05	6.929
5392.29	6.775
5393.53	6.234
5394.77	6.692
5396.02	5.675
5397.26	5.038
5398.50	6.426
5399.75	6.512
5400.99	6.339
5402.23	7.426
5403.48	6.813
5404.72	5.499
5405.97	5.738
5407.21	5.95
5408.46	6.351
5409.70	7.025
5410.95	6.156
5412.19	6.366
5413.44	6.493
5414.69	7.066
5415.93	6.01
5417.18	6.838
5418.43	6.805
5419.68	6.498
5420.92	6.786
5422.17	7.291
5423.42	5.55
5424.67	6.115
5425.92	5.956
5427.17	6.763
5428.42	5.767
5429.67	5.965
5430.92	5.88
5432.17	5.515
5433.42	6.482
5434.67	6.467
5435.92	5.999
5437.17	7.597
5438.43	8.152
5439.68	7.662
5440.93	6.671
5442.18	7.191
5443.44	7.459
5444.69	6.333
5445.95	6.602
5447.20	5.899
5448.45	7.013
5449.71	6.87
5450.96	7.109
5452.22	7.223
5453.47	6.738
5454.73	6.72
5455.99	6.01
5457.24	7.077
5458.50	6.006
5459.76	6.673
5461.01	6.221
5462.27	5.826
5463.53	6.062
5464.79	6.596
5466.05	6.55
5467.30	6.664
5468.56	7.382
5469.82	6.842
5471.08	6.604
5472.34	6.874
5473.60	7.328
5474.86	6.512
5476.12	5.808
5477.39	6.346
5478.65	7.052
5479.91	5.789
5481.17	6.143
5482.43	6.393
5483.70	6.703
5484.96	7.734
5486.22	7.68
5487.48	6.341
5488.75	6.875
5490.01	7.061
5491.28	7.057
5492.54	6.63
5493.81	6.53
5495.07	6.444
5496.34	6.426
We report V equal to 1.4 AA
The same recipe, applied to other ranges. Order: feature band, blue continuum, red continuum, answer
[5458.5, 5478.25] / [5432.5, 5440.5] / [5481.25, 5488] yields 1.1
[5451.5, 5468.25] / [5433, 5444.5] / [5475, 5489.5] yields 0.8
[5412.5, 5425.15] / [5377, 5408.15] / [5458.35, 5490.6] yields 0.0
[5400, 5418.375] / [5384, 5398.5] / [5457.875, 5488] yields 0.2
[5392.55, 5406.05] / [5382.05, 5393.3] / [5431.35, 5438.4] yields 0.9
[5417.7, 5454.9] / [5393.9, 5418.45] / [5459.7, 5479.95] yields -1.1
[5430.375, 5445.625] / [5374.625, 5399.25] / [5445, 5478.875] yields -0.4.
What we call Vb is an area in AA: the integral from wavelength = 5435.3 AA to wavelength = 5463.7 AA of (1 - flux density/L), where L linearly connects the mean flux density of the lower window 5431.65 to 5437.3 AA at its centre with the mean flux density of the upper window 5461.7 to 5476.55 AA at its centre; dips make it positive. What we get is -1.4 AA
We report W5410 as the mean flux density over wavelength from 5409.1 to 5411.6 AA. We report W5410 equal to 6.59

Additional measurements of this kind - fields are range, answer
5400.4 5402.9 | 6.88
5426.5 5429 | 6.27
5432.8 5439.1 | 6.94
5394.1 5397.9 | 5.81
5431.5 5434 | 5.99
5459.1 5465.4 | 6.27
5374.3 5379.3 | 7.07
